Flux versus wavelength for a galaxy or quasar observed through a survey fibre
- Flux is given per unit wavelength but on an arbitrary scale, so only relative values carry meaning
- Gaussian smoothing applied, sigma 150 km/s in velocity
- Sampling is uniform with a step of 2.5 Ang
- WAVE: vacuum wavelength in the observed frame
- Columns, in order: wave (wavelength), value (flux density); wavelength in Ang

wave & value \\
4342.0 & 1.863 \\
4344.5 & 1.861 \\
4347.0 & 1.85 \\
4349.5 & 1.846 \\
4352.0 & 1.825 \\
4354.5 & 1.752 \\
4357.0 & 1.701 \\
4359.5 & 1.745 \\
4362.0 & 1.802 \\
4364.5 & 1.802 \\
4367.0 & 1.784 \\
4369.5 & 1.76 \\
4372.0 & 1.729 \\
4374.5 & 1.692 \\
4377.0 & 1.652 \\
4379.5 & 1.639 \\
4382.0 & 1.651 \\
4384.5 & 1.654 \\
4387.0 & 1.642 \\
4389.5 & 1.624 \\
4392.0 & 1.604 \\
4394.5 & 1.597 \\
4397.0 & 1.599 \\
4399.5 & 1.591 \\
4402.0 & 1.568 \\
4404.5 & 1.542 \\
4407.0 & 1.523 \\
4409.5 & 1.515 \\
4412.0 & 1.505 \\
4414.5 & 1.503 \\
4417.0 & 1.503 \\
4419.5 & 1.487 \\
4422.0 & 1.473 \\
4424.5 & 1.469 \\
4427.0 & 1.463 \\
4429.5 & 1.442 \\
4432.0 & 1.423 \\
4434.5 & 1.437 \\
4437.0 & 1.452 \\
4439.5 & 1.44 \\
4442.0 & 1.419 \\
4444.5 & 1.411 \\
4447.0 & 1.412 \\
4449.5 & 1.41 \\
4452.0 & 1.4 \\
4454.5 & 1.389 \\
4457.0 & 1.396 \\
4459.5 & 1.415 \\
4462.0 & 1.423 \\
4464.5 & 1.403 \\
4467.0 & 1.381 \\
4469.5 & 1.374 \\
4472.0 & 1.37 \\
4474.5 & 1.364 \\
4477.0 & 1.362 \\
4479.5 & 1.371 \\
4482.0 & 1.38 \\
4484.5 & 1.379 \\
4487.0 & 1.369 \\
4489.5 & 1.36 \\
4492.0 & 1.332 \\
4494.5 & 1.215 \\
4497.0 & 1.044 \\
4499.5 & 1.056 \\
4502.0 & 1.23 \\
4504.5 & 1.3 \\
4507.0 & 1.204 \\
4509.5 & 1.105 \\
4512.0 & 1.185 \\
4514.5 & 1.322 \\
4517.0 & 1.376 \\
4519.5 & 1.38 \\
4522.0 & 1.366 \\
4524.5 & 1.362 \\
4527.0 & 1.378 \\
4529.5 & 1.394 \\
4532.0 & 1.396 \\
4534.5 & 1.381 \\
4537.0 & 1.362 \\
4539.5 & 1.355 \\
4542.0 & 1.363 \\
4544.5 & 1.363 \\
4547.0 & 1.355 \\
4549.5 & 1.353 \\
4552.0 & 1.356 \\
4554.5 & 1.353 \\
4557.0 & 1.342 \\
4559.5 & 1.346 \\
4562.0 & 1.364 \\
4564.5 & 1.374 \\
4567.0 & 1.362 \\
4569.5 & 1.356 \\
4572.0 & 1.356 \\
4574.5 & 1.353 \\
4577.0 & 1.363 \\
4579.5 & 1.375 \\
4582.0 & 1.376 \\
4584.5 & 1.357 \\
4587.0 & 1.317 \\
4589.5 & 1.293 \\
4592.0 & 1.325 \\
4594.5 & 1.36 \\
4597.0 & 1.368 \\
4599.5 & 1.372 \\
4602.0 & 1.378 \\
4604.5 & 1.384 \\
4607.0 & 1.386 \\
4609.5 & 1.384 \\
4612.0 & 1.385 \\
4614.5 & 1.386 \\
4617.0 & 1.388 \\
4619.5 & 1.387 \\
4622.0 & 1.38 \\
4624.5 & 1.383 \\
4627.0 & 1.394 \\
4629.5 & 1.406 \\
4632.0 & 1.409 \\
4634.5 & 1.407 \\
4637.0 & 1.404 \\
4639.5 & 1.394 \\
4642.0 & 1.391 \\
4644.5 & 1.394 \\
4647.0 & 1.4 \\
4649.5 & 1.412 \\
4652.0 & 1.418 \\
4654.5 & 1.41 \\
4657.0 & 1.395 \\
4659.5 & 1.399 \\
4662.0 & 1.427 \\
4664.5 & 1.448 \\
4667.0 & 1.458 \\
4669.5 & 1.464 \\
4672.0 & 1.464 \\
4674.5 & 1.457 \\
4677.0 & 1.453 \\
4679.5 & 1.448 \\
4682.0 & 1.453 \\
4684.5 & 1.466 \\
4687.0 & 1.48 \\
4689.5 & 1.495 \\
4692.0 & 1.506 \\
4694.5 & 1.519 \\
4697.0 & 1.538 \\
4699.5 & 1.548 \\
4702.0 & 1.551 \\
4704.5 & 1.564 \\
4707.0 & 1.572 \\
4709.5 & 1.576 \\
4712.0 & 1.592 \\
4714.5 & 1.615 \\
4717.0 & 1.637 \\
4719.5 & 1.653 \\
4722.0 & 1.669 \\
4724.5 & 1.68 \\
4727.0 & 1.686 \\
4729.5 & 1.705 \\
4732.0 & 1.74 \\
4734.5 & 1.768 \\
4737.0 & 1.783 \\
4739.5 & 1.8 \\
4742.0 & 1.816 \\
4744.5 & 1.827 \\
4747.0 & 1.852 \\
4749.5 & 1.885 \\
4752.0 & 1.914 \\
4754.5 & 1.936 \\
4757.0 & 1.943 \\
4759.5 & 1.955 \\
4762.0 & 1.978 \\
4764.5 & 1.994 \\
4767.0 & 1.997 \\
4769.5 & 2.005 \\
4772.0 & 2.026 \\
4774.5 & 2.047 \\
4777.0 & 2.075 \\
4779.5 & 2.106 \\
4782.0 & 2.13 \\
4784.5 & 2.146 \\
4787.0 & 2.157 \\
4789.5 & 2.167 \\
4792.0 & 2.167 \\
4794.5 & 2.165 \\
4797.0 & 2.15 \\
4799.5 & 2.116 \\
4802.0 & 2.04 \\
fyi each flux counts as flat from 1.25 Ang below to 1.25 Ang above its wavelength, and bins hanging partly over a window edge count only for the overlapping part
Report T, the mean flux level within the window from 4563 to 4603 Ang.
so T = 1.36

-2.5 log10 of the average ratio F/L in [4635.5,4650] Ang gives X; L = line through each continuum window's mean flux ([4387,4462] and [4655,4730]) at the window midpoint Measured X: 0.09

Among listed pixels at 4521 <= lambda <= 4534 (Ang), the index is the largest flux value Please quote 1.396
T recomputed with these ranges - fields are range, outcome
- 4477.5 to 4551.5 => 1.31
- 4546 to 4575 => 1.36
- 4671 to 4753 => 1.63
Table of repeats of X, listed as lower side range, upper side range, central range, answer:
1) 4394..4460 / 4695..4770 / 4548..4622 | 0.187 mag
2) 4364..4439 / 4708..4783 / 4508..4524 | 0.276 mag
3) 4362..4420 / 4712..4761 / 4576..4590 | 0.256 mag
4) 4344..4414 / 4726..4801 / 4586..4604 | 0.339 mag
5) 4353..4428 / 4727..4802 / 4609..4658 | 0.305 mag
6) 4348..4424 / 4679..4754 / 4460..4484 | 0.189 mag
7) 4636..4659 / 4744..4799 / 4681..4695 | 0.086 mag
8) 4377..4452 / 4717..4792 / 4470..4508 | 0.235 mag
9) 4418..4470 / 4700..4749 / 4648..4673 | 0.143 mag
